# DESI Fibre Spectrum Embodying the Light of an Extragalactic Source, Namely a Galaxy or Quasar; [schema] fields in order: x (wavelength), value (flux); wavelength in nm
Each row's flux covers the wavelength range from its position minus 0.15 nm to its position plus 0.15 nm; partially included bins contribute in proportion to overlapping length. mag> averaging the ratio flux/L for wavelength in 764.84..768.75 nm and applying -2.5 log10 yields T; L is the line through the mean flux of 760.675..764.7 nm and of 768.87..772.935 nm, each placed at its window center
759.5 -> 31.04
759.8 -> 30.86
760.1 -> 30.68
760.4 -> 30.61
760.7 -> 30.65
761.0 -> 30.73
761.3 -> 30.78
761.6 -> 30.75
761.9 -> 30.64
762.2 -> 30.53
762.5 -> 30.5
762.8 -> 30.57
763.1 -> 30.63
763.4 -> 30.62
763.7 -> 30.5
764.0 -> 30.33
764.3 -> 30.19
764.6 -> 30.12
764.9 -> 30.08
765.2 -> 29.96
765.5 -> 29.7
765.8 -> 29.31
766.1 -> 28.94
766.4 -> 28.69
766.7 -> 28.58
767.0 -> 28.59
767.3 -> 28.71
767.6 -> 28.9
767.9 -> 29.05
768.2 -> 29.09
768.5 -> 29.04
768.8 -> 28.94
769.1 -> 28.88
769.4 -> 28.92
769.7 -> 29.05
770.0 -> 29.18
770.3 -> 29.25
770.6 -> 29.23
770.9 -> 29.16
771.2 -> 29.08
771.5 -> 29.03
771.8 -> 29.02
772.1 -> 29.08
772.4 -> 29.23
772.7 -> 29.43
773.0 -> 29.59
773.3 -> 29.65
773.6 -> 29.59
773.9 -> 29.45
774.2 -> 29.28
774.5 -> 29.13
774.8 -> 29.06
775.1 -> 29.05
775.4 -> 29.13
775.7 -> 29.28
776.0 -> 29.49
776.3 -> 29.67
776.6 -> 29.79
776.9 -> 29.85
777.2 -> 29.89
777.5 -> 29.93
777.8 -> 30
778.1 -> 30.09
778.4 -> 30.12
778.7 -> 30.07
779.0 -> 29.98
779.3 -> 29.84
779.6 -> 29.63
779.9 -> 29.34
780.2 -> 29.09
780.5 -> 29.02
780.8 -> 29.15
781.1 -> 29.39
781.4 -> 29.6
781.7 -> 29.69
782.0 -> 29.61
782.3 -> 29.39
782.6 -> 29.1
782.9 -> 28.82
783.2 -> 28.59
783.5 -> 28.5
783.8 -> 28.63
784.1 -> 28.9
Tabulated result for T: 0.03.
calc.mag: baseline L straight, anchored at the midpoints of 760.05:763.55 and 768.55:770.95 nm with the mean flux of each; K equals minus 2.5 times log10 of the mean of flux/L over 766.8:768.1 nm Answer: 0.03 mag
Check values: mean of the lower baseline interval 30.6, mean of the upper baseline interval 29.1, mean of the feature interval 28.8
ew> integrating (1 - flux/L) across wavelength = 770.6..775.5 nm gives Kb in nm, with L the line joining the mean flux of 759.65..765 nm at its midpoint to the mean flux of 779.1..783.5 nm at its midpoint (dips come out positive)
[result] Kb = 0.10 nm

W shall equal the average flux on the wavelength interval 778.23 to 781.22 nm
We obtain 29.6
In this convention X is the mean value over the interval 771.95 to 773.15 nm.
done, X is 29.3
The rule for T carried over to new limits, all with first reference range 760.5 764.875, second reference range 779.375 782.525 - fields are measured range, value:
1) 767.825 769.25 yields 0.04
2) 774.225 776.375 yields 0.02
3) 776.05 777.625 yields -0.01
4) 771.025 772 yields 0.03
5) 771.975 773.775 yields 0.02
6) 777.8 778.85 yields -0.02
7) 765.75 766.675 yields 0.05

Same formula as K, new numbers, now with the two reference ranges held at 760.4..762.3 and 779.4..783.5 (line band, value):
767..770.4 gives 0.04 mag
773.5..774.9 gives 0.02 mag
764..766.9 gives 0.03 mag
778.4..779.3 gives -0.02 mag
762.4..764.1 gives 0.00 mag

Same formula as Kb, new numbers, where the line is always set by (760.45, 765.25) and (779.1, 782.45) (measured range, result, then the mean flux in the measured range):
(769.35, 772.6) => 0.10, 29.1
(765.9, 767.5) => 0.08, 28.7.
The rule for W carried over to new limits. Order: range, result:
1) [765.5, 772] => 29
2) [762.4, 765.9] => 30.2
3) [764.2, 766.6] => 29.6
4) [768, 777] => 29.2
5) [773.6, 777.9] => 29.5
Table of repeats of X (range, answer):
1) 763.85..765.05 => 30.2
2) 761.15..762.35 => 30.7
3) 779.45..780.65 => 29.3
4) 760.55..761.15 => 30.7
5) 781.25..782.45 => 29.6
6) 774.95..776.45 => 29.3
